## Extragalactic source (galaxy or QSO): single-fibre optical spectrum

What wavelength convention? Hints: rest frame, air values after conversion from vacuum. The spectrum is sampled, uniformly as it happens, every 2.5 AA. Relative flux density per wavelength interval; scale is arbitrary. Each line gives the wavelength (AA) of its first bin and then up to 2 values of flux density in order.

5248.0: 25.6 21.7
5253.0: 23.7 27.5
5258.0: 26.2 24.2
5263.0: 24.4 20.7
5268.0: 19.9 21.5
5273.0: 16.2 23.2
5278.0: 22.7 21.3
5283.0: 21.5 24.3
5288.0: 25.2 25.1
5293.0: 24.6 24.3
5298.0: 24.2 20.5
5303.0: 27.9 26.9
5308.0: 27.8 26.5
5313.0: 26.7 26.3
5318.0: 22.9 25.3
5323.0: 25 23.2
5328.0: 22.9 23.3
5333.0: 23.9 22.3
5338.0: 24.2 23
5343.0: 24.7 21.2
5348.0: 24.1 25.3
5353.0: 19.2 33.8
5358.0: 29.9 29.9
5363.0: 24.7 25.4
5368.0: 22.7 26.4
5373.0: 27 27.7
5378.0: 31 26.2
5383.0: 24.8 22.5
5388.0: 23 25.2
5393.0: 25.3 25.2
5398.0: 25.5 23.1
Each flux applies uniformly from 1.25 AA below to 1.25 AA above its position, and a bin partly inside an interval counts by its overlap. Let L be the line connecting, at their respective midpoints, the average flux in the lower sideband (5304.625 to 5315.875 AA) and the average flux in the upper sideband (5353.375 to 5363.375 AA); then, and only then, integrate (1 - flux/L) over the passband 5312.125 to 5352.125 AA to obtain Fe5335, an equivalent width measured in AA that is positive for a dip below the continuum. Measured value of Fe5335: 5.6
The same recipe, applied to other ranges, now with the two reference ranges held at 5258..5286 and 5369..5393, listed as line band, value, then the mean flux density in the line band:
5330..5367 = -0.40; 25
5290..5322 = -2.95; 25.3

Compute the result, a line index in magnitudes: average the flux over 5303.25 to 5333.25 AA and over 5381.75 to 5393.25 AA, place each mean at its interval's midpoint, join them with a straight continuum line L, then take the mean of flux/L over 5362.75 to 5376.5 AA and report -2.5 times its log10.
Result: -0.06 mag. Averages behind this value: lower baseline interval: 25.2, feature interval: 25.7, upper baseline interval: 24.1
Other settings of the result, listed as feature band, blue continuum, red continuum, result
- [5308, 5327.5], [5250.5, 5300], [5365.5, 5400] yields -0.05 mag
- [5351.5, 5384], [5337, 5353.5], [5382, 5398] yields -0.13 mag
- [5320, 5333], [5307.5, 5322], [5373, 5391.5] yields 0.09 mag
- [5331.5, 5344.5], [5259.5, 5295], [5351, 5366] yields 0.11 mag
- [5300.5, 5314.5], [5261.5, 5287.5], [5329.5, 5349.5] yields -0.18 mag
